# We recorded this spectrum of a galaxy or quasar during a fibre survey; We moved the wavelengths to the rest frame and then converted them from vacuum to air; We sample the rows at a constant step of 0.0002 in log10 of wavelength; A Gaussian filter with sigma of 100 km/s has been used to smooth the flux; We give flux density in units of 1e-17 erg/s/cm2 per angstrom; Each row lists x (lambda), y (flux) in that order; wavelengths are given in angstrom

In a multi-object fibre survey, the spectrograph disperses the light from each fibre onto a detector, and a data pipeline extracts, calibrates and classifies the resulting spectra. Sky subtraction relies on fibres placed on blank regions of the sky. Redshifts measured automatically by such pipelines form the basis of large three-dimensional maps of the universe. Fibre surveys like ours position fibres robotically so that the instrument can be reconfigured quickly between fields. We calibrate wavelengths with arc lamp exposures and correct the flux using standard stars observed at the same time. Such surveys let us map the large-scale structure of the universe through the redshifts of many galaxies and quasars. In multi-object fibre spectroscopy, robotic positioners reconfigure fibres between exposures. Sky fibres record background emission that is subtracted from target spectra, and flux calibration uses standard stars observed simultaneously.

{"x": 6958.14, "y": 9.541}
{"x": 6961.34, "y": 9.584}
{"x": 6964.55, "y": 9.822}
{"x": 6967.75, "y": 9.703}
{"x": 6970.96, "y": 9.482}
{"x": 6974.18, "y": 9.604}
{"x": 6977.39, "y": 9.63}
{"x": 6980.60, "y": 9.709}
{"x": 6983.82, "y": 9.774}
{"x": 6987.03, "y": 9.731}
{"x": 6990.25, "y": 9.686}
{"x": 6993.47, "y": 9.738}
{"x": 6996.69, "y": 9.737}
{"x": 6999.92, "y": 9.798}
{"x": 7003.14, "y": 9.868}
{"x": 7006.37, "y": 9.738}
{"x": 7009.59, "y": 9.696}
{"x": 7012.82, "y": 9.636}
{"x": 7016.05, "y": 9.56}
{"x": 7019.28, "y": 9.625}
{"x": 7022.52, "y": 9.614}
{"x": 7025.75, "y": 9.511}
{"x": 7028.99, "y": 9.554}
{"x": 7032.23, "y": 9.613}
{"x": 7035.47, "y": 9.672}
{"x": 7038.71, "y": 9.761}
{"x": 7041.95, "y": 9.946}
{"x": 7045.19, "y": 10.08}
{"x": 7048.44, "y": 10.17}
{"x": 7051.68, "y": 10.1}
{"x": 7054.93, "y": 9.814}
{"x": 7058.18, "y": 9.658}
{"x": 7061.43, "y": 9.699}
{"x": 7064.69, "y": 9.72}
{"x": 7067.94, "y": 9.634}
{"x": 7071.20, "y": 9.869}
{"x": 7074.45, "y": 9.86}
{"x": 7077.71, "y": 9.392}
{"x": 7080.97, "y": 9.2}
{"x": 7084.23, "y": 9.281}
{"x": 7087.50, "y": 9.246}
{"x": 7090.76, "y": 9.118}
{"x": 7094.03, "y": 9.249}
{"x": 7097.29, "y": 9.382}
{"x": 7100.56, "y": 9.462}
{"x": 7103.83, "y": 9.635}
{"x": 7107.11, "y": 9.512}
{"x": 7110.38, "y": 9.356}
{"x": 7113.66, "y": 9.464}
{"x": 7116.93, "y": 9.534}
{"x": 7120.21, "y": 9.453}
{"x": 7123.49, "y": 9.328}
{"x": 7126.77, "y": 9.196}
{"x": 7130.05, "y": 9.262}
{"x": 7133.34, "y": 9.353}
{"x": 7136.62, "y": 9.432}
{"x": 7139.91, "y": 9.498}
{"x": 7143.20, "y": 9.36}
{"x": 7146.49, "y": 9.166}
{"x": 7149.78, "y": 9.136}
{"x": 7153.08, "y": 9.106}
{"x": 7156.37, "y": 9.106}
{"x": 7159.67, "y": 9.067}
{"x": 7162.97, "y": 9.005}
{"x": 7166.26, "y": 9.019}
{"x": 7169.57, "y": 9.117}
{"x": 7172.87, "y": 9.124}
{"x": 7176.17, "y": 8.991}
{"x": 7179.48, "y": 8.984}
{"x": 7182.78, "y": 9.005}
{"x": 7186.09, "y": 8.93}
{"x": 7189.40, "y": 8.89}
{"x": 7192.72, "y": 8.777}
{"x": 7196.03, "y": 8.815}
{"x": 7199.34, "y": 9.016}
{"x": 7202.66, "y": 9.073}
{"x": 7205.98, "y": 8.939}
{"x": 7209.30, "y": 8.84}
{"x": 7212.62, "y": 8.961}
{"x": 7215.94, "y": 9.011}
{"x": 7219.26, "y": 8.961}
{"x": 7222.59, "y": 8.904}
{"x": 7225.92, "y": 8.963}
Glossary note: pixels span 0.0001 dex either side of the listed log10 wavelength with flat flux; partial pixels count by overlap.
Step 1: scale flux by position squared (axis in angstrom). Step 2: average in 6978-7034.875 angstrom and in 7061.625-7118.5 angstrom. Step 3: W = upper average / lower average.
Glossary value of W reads 1.00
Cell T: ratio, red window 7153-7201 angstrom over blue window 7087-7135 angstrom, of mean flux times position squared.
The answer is 1.0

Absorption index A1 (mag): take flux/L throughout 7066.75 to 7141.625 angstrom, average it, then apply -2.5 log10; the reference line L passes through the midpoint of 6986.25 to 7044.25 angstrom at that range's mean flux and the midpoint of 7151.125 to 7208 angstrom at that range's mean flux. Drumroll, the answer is -0.012 mag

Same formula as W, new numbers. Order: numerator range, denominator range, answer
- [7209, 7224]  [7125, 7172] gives 0.99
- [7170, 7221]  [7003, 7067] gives 0.96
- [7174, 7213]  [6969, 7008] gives 0.98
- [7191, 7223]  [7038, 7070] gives 0.95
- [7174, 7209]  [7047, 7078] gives 0.95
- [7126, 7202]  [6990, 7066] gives 0.97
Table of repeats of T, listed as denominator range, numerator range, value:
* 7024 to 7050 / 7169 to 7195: 0.95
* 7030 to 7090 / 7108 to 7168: 0.98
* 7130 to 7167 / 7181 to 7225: 0.98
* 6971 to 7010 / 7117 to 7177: 0.99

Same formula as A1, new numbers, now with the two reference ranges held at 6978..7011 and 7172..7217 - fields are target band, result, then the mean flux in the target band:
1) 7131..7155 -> -0.016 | 9.29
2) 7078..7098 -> 0.014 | 9.25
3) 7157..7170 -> 0.003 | 9.05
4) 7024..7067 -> -0.028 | 9.79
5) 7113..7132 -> -0.015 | 9.37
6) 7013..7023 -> 0.006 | 9.6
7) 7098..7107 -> -0.023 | 9.52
